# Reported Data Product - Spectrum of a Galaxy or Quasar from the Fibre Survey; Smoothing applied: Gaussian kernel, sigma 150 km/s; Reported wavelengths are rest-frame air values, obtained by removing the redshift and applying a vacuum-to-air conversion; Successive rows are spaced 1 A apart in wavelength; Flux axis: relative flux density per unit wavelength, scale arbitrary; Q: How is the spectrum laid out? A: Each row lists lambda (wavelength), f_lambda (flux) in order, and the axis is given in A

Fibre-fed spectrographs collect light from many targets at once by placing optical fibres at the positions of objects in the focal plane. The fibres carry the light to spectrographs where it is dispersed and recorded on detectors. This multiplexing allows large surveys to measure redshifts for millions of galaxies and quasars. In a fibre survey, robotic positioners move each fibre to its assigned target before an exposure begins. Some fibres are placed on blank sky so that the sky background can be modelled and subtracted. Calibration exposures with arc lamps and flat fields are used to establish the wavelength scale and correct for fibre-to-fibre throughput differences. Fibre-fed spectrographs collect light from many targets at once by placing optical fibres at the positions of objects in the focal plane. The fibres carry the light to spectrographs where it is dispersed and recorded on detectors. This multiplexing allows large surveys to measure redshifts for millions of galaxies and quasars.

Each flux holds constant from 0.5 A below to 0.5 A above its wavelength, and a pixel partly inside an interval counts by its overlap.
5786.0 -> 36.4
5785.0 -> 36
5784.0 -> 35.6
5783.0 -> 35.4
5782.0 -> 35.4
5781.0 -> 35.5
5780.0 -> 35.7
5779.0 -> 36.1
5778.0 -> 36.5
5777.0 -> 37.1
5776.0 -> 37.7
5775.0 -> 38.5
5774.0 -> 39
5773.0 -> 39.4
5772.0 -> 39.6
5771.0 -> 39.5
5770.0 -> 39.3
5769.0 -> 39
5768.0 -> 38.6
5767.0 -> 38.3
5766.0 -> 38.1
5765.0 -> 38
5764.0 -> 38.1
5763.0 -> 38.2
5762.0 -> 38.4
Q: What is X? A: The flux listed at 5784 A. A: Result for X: 35.6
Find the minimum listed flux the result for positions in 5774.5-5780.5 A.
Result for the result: 35.7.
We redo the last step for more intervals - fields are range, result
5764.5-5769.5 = 38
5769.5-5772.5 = 39.3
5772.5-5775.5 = 38.5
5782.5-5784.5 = 35.4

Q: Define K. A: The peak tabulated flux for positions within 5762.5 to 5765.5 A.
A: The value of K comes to 38.2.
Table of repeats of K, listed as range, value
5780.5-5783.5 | 35.5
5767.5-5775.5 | 39.6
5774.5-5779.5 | 38.5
